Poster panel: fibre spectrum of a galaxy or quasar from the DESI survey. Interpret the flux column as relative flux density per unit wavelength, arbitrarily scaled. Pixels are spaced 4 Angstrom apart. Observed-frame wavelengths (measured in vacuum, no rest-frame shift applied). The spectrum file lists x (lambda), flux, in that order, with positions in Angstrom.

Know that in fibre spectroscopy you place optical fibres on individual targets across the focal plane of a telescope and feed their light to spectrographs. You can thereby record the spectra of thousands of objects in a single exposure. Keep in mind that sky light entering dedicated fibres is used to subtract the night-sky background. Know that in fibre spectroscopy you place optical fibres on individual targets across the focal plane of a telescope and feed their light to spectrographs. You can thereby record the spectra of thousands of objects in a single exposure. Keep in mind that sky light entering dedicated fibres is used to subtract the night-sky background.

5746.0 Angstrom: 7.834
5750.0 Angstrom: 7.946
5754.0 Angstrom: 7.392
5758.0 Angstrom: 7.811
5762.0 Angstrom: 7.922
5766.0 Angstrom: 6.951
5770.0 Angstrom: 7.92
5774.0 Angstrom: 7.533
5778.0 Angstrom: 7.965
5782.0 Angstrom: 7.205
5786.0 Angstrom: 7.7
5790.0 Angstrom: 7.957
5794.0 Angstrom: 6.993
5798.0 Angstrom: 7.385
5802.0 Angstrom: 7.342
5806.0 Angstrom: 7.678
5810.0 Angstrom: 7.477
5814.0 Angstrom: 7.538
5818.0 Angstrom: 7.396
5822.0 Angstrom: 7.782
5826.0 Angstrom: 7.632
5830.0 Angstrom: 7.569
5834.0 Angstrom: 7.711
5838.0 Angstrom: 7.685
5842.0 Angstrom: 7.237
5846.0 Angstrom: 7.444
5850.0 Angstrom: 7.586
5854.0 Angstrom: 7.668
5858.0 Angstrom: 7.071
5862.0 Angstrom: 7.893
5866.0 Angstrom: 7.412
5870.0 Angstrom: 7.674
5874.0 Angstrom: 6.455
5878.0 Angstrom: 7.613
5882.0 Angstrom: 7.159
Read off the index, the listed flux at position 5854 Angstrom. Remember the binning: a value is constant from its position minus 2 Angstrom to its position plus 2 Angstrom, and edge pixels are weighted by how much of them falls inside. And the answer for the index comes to 7.668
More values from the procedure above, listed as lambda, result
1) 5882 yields 7.159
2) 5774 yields 7.533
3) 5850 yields 7.586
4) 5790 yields 7.957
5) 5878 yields 7.613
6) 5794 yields 6.993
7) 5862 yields 7.893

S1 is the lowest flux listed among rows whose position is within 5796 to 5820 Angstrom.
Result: 7.342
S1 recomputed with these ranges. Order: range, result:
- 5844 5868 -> 7.071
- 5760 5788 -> 6.951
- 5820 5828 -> 7.632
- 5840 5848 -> 7.237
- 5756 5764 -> 7.811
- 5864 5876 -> 6.455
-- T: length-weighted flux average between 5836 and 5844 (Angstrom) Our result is 7.46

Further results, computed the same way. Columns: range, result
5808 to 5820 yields 7.47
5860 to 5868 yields 7.65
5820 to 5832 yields 7.66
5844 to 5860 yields 7.44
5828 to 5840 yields 7.66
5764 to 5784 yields 7.51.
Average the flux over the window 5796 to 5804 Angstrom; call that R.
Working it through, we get 7.36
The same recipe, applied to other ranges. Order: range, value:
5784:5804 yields 7.48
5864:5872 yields 7.54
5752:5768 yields 7.52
